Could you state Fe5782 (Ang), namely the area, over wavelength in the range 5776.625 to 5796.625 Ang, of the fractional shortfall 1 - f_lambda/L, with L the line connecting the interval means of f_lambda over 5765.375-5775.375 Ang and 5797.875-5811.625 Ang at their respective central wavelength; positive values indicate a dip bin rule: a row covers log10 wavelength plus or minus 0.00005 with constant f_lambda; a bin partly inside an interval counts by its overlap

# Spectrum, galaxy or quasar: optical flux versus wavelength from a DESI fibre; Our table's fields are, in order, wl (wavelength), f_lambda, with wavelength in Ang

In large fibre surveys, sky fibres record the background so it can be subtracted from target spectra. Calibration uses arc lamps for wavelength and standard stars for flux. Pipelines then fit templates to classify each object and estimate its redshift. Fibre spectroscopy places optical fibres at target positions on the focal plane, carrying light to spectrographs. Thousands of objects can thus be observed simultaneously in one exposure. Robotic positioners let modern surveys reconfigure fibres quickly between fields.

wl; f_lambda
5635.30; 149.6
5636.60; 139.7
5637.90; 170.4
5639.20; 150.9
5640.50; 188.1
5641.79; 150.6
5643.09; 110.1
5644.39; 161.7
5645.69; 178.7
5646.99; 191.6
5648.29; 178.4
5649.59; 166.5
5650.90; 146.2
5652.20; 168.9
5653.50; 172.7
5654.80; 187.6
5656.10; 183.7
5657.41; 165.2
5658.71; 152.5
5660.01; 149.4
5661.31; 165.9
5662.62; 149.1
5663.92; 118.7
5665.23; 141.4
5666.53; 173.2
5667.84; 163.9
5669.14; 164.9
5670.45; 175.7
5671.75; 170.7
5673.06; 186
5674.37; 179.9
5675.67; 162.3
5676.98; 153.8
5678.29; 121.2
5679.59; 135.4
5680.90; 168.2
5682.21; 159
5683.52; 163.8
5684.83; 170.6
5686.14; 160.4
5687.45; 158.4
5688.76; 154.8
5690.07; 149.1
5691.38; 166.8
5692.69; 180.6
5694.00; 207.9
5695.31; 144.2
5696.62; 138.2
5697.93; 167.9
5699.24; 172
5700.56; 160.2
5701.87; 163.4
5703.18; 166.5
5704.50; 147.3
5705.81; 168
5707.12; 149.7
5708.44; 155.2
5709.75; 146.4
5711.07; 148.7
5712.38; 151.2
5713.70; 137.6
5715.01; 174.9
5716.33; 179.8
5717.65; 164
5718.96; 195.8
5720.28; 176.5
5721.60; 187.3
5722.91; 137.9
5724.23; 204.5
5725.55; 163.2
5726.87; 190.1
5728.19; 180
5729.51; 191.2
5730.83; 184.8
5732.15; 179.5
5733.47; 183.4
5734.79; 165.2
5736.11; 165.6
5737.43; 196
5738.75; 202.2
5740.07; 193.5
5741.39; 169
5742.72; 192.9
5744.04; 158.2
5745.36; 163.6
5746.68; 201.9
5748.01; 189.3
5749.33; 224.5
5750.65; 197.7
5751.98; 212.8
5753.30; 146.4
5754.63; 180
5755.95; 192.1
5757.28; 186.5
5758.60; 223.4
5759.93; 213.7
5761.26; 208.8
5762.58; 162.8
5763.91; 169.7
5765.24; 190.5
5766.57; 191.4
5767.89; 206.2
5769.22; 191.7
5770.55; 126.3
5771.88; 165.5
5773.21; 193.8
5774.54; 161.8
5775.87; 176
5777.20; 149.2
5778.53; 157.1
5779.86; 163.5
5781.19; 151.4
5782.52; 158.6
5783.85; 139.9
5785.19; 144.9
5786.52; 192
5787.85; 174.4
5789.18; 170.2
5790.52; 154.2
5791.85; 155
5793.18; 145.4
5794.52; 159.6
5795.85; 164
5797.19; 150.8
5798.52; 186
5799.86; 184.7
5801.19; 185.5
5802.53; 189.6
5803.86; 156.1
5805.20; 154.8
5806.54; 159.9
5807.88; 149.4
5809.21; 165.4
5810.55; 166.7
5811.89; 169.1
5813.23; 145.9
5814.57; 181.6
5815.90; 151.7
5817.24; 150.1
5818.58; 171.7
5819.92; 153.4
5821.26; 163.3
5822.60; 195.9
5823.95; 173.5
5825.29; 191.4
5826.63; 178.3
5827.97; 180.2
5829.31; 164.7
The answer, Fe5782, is 1.7 Ang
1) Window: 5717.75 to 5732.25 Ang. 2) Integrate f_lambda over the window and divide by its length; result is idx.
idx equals 180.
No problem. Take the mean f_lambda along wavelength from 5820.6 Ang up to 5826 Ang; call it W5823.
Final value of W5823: 181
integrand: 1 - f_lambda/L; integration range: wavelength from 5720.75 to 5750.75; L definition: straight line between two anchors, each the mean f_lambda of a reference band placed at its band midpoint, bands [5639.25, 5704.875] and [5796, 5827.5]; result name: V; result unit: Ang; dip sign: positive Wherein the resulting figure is -3.3 Ang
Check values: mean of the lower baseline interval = 162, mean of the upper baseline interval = 168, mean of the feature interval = 183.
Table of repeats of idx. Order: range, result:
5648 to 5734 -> 165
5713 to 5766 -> 183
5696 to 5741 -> 170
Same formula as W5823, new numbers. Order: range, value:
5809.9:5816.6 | 163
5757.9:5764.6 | 196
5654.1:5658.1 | 178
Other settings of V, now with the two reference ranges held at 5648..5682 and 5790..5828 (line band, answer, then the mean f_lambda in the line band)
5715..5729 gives -1.2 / 178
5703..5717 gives 0.6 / 156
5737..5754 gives -2.5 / 188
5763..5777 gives -0.9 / 176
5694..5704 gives 0.0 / 162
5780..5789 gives 0.3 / 161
